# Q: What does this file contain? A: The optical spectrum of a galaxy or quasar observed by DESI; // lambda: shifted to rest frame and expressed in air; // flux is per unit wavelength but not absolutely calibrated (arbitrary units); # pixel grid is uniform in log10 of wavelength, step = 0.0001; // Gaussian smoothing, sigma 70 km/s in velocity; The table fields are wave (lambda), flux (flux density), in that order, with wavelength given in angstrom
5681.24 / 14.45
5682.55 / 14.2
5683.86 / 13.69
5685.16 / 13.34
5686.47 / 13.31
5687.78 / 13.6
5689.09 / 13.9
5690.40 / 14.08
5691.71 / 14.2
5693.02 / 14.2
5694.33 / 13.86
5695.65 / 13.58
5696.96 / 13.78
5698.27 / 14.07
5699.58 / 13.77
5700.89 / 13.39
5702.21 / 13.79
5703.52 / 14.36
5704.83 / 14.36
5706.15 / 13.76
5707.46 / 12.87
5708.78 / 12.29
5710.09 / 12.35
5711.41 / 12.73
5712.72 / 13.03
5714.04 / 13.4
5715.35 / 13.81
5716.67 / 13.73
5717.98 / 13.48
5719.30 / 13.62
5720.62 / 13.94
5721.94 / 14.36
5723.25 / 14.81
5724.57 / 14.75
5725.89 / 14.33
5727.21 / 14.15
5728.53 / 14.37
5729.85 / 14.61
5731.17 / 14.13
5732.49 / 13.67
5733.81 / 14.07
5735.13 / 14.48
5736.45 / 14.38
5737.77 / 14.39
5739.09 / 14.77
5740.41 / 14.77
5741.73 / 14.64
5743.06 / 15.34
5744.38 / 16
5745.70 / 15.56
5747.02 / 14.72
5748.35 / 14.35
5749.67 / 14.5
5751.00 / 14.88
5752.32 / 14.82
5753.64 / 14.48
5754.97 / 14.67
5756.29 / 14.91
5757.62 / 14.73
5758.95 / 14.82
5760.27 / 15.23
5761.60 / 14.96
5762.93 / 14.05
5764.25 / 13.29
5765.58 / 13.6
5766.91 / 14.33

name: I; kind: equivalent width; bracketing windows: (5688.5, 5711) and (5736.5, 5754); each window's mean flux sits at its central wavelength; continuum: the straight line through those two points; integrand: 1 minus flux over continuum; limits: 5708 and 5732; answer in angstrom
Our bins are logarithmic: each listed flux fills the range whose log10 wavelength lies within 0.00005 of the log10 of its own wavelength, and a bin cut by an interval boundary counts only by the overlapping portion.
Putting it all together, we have 0.7 angstrom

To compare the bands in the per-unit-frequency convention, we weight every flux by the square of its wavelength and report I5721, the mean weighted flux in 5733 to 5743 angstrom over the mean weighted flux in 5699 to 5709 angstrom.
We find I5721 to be 1.1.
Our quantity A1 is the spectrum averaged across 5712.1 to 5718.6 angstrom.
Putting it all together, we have 13.5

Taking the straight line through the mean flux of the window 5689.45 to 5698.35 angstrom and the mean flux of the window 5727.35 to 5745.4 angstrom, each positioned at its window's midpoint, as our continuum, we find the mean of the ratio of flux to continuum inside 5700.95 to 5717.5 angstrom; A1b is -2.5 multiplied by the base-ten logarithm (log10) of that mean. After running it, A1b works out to 0.06 mag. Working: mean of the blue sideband 14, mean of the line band 13.4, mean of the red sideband 14.6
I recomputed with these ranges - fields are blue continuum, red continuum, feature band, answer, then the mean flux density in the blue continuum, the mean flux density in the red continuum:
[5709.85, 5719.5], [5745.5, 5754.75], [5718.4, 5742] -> -0.71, 13.3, 14.7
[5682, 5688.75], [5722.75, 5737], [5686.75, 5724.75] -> 0.69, 13.6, 14.3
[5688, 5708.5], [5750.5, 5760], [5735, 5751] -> -0.28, 13.8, 14.8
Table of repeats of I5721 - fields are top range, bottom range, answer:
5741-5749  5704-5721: 1.14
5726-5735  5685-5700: 1.04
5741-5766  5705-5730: 1.09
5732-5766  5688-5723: 1.09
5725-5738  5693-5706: 1.04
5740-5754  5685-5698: 1.10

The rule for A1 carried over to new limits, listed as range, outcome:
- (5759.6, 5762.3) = 15.1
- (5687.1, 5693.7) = 14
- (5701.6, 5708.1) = 13.8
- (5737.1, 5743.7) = 14.8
